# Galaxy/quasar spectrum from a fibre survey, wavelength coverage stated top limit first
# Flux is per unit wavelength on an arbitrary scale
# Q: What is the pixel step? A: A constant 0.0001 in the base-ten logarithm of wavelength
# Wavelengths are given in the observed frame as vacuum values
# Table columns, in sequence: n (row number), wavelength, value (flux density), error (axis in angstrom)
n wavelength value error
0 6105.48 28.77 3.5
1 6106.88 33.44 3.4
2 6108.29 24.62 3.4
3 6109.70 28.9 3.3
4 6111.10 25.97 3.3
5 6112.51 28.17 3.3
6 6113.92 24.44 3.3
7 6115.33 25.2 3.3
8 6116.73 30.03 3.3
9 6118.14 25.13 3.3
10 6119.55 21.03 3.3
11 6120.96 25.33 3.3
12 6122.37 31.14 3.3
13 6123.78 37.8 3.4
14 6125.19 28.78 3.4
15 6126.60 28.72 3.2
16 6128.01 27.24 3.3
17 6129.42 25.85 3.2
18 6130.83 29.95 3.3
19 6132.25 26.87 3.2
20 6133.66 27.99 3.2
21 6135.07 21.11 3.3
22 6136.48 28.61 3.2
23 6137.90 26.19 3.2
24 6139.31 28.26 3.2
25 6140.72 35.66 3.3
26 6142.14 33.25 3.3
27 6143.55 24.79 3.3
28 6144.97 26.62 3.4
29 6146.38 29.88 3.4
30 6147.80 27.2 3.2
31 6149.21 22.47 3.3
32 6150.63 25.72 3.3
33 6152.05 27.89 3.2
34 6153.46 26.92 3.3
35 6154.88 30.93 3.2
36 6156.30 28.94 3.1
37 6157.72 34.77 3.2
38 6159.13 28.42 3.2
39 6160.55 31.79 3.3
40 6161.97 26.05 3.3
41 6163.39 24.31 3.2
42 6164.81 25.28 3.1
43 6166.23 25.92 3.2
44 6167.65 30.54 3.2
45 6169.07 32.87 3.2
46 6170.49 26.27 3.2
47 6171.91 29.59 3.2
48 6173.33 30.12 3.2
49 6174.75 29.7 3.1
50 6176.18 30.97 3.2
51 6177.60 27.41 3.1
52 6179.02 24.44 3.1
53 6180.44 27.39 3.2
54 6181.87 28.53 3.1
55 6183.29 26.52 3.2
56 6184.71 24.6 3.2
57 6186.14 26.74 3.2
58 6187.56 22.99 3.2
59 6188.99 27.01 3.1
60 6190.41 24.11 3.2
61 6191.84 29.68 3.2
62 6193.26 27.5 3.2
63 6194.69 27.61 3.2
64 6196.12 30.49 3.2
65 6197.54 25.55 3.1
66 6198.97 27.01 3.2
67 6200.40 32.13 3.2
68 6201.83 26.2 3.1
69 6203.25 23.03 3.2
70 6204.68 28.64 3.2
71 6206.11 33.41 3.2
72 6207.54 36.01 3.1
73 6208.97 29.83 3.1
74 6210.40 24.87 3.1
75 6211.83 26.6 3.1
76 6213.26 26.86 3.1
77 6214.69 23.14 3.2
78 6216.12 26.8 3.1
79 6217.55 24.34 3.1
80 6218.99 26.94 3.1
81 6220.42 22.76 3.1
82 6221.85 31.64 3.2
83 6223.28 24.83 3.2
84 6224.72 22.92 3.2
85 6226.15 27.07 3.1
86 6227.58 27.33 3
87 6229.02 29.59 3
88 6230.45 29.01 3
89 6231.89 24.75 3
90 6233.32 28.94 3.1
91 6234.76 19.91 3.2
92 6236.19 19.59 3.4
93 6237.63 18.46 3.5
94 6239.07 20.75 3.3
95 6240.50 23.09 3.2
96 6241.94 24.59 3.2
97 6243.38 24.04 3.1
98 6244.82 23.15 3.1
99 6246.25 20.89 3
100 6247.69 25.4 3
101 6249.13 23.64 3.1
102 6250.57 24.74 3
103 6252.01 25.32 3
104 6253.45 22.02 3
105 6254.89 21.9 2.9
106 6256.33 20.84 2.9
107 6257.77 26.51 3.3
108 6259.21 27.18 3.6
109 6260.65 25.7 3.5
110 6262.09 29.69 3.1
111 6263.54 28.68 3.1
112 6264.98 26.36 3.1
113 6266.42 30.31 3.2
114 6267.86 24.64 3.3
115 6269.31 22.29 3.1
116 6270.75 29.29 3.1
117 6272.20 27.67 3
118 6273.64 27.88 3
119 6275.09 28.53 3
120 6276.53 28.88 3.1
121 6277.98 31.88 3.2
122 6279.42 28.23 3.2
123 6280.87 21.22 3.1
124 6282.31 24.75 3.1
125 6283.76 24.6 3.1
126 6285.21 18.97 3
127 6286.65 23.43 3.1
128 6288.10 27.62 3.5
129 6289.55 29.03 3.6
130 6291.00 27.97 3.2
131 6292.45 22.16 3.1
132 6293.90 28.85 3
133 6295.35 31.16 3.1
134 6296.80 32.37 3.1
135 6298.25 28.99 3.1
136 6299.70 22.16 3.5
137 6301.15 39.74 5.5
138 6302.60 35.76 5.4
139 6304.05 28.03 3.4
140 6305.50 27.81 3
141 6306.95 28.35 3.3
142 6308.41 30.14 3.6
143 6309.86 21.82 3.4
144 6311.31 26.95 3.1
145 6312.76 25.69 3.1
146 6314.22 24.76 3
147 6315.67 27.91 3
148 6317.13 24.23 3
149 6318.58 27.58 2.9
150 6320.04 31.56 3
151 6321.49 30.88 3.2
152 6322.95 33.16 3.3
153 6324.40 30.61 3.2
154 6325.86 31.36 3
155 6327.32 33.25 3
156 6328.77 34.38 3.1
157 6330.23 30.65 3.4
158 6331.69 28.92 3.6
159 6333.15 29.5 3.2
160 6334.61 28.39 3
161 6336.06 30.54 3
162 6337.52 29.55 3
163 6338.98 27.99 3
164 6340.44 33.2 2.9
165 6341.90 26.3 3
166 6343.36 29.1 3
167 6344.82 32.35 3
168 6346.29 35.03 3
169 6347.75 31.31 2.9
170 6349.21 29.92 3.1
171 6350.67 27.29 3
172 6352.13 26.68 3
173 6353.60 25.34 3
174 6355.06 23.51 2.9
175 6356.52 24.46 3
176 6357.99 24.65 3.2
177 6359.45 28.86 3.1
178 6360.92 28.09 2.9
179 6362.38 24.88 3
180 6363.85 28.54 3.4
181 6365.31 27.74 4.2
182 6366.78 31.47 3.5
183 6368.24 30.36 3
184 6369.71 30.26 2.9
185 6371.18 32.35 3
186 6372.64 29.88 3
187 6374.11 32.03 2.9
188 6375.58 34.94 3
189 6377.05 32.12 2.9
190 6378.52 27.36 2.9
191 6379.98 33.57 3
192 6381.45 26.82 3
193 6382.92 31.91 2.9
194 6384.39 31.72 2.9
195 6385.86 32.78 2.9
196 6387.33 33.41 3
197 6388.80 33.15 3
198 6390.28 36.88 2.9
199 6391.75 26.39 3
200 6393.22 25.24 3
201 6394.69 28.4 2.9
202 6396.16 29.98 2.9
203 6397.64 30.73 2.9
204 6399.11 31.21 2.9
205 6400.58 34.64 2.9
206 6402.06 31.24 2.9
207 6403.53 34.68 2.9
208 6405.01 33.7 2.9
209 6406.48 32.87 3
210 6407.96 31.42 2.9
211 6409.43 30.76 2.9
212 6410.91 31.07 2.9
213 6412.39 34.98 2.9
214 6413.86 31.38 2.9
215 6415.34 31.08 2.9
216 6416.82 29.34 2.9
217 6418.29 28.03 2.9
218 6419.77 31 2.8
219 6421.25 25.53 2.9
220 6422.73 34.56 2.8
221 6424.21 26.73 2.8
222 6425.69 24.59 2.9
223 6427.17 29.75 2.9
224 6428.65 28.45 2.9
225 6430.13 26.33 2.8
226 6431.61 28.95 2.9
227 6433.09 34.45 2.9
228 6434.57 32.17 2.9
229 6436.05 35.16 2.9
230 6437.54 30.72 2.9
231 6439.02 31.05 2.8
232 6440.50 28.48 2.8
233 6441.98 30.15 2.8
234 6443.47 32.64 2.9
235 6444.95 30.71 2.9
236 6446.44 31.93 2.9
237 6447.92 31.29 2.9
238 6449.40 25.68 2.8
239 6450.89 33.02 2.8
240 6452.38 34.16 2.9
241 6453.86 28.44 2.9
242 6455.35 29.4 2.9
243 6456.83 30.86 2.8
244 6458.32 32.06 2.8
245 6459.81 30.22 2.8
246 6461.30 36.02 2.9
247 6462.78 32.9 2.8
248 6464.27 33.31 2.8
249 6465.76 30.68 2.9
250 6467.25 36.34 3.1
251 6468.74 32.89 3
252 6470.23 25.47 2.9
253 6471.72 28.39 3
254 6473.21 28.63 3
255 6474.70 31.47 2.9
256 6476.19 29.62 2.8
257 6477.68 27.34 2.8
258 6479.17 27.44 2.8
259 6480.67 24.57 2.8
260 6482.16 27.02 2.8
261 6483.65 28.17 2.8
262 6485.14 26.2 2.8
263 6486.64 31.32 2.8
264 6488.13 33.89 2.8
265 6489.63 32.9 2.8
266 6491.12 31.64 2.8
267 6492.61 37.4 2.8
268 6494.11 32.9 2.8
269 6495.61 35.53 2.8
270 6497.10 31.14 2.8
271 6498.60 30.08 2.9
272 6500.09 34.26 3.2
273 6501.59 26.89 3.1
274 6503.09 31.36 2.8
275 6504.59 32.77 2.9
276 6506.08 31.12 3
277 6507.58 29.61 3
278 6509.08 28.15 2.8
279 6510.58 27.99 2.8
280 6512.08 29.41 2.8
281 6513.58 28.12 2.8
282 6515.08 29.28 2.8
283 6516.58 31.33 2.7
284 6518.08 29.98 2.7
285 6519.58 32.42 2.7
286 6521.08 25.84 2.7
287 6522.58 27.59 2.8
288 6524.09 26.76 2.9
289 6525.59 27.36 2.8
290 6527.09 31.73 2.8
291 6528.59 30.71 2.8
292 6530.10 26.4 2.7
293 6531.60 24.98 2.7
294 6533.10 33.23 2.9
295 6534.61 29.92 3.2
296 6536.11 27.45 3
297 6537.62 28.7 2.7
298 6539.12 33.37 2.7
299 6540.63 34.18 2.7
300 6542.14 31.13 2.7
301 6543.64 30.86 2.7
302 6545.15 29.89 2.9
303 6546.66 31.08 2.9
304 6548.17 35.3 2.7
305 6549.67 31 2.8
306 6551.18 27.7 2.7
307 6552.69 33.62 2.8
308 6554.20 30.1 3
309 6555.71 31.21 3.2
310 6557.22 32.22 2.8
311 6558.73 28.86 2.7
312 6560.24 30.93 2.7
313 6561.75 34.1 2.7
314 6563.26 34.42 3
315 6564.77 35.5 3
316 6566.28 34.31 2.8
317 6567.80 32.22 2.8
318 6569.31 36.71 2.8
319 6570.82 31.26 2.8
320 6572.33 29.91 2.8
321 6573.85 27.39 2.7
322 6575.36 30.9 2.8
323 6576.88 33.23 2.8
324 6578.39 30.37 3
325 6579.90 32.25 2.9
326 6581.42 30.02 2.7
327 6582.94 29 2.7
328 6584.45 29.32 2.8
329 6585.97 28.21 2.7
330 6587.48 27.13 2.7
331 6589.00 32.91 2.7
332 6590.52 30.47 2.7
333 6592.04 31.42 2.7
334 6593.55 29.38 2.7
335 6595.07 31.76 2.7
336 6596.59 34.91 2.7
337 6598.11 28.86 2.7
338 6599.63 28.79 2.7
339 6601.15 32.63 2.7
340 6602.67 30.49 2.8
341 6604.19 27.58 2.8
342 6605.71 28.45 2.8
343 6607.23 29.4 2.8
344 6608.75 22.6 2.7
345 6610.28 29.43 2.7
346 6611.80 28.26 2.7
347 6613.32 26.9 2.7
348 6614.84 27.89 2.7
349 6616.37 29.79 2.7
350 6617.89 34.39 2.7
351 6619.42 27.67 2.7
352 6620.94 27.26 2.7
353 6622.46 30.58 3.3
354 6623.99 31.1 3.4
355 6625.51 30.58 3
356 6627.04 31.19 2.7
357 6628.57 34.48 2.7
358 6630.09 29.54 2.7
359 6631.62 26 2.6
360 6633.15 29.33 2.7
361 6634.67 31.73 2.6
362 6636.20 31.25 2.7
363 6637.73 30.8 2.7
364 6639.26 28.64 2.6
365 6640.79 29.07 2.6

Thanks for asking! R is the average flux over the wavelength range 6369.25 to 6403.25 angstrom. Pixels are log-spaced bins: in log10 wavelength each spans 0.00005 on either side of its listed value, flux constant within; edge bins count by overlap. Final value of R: 31.2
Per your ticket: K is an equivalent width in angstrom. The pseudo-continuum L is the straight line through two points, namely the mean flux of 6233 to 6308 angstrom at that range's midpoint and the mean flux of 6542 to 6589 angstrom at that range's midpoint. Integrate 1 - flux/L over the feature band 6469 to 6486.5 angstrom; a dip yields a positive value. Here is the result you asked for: 1.1 angstrom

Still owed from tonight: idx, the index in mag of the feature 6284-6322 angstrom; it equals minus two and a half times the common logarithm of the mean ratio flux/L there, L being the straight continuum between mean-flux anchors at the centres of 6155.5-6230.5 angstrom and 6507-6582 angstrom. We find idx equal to 0.03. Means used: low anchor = 27.7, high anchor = 30.6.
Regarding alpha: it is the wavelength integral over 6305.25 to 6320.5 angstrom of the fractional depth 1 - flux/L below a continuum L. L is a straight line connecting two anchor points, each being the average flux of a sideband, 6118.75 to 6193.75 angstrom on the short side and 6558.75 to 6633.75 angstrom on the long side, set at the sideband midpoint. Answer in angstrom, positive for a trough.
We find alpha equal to 1.0 angstrom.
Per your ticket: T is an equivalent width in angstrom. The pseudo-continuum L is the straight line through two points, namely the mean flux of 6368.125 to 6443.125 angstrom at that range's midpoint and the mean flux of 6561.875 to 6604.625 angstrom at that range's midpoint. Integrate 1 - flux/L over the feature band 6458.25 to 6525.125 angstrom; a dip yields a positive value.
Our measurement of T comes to 1.4 angstrom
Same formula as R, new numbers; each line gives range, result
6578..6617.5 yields 29.6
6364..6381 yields 31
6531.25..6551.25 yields 30.8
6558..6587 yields 31.5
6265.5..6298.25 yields 26.9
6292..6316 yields 28.5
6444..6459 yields 30.8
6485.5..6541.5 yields 30.4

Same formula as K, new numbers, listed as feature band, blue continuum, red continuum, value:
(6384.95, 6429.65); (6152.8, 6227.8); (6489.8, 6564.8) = -1.7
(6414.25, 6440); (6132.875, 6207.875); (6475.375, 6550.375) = -0.2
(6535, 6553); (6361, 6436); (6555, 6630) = -0.3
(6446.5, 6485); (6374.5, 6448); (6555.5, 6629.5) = 0.8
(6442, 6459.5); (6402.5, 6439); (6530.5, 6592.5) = 0.0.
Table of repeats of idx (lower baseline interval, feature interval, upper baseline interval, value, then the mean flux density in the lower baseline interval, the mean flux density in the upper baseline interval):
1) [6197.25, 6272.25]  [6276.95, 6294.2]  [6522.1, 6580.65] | 0.04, 25.8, 31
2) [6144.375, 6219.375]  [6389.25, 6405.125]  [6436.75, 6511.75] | -0.04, 27.7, 30.7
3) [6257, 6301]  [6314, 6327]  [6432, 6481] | -0.06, 27.1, 30.9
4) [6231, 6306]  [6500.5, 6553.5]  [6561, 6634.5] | -0.02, 26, 30.4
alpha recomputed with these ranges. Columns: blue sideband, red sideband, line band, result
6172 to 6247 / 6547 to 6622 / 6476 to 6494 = -0.3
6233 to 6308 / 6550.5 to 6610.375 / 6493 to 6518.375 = -0.9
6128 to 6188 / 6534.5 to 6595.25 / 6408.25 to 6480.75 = -0.6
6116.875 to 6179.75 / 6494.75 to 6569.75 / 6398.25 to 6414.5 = -1.4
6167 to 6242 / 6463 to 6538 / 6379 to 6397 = -1.3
